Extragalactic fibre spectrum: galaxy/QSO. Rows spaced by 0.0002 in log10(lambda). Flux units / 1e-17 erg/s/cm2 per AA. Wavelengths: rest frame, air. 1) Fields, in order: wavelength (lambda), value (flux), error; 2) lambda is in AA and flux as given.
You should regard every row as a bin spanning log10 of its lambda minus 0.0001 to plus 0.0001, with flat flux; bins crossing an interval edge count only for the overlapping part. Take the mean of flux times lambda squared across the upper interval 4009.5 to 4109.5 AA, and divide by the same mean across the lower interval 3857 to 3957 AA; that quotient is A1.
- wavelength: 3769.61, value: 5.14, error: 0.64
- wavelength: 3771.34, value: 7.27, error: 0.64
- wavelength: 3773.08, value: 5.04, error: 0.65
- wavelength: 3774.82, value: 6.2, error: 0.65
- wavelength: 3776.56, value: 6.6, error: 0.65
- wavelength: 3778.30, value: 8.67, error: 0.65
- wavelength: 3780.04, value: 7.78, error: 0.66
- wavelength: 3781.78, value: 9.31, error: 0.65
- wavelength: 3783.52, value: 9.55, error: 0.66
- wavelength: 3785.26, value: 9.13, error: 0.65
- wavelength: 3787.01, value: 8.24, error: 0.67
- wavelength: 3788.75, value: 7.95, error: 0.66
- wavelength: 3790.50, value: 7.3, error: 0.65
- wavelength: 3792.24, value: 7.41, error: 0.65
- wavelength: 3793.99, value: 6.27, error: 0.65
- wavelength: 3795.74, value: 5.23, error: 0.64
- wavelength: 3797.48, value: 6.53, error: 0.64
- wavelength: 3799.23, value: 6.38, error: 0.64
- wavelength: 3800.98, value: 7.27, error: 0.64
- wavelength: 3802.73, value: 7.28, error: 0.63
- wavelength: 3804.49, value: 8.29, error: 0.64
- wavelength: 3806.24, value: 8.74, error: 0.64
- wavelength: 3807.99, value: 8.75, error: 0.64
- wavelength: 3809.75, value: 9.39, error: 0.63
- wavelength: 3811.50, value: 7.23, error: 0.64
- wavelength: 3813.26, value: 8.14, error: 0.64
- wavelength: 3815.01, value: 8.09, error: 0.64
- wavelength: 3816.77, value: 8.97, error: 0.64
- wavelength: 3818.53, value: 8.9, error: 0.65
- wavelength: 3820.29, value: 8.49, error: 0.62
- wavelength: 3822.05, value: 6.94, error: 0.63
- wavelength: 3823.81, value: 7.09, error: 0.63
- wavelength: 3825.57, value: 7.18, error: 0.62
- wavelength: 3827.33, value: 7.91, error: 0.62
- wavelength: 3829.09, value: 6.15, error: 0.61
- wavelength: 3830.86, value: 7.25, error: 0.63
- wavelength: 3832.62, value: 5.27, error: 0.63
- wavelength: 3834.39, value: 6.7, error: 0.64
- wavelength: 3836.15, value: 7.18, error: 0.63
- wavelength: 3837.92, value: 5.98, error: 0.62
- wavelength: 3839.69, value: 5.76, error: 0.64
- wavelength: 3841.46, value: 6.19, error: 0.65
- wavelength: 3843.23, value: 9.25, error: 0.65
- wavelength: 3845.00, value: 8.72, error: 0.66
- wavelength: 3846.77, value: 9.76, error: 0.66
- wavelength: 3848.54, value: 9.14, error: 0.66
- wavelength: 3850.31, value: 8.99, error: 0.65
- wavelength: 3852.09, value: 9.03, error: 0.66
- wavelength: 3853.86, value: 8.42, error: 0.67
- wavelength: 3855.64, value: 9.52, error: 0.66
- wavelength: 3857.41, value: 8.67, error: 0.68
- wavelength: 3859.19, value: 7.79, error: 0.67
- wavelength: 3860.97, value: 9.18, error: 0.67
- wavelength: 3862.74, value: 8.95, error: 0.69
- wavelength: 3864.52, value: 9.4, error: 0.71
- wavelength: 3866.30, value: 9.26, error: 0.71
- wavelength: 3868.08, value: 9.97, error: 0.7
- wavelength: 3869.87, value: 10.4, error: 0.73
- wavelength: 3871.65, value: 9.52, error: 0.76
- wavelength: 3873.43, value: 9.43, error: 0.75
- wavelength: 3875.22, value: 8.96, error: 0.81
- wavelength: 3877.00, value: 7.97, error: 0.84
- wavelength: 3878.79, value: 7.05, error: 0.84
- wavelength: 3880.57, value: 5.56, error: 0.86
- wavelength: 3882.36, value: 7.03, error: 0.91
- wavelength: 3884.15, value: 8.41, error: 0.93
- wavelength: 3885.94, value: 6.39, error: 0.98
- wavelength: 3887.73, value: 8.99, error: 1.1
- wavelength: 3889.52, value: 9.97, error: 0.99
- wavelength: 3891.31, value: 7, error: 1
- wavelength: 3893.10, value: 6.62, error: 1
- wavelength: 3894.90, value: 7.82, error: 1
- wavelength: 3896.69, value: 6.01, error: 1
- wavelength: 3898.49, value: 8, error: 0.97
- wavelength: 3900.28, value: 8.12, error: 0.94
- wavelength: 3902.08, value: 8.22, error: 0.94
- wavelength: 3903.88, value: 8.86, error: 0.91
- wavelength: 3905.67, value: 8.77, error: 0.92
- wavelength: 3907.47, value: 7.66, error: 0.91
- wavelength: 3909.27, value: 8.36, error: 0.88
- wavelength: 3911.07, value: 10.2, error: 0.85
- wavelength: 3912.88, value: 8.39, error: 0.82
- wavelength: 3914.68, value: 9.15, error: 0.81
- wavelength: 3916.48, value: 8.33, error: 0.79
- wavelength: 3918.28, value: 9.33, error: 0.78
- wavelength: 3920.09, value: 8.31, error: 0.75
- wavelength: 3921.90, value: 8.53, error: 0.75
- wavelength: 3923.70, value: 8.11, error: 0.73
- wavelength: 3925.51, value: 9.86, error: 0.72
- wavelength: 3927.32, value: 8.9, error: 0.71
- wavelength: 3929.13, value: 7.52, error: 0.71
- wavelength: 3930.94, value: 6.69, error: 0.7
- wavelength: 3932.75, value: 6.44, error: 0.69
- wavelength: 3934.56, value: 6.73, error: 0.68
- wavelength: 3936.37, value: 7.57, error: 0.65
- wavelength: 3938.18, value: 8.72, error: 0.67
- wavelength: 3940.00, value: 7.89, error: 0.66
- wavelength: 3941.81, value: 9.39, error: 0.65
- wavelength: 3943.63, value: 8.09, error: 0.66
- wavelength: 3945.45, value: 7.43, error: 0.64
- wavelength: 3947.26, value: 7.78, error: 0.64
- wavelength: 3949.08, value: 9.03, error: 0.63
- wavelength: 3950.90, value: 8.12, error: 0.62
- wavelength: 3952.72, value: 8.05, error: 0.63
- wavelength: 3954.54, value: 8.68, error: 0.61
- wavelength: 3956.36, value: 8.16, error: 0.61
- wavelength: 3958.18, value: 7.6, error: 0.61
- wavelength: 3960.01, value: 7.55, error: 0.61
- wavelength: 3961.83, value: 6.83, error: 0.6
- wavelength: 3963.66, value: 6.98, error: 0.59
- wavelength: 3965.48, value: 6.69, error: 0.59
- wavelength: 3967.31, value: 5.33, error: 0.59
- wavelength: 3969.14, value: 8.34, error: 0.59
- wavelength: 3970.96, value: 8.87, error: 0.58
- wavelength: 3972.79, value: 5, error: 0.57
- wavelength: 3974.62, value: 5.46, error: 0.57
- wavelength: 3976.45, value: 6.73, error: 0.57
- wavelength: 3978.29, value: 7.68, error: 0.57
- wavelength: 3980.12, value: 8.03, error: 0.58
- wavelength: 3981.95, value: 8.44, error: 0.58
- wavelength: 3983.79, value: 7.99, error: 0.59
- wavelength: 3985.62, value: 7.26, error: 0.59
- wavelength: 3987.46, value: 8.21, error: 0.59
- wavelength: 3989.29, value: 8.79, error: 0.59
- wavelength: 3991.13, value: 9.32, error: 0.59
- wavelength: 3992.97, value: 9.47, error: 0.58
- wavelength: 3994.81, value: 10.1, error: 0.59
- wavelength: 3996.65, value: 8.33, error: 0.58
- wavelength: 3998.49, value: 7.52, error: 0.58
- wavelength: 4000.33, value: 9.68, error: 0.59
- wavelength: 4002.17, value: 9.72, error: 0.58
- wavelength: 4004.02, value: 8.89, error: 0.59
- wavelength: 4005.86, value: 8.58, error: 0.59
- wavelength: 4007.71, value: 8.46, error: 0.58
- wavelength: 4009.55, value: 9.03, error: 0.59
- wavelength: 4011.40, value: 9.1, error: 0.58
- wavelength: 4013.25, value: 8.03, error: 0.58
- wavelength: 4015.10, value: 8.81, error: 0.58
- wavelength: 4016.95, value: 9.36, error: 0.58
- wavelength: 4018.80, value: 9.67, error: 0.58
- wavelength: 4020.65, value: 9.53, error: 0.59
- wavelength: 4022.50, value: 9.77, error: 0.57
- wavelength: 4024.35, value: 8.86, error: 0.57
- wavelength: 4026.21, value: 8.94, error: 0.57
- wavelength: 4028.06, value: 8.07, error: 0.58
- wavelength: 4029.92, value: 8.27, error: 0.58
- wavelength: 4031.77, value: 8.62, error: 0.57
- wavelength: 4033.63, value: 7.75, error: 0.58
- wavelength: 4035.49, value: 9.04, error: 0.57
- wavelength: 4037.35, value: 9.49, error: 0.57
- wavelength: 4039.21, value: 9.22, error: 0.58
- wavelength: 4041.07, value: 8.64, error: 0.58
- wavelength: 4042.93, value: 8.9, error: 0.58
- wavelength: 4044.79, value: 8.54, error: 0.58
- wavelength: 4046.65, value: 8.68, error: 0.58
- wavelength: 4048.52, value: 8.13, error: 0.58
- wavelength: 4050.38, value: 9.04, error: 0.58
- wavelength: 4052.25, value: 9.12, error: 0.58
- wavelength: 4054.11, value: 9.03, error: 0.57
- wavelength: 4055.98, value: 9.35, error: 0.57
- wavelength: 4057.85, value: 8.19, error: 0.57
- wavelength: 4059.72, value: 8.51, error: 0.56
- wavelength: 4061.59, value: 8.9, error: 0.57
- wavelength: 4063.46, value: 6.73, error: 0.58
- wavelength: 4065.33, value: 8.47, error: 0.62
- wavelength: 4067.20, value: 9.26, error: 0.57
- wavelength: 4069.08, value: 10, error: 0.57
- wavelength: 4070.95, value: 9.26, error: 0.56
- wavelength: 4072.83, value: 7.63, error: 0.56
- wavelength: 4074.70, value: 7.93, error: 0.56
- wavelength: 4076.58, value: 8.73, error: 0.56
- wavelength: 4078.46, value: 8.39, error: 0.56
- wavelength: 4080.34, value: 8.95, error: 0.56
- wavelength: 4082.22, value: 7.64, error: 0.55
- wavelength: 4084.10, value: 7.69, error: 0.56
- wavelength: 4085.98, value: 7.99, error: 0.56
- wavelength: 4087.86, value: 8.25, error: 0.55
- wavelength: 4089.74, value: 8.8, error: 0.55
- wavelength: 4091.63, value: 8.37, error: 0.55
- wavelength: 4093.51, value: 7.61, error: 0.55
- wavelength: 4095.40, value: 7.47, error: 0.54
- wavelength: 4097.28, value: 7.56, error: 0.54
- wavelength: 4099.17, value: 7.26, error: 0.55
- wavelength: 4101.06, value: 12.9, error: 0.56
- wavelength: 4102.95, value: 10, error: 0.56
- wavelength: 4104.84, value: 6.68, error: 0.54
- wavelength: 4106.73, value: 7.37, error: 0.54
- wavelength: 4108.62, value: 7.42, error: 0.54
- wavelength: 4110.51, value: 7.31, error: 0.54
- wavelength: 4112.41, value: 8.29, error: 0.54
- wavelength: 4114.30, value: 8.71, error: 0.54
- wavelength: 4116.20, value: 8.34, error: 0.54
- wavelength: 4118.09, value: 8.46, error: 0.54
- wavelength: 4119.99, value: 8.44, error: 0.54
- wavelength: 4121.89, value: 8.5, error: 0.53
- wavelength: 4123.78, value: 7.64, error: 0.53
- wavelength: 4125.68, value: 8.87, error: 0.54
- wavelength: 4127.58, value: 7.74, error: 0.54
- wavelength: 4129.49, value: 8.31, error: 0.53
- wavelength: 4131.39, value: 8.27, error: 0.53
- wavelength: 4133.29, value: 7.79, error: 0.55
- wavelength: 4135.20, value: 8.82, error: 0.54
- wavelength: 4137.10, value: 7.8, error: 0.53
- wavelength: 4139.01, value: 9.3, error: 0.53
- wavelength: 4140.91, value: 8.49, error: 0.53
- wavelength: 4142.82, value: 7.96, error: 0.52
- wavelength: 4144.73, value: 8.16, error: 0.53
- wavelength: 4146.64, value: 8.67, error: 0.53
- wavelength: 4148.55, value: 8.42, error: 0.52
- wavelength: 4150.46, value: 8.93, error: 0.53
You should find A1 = 1.1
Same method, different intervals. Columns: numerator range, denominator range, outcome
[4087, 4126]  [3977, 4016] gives 1.02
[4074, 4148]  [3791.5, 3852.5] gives 1.26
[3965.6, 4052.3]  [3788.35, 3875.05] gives 1.16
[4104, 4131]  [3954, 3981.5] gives 1.20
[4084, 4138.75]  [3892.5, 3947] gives 1.12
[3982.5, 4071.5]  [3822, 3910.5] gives 1.19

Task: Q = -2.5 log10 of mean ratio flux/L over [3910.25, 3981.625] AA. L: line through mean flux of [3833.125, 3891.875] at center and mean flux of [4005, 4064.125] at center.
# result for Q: 0.089 mag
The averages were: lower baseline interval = 8.31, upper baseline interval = 8.77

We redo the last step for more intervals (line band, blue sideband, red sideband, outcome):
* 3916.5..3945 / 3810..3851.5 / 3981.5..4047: 0.02 mag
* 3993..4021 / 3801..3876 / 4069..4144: -0.09 mag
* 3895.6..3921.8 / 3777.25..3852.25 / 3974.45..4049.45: -0.03 mag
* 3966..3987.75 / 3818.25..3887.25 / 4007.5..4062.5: 0.19 mag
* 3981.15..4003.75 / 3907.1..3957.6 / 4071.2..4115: -0.06 mag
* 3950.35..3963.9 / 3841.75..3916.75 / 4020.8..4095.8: 0.10 mag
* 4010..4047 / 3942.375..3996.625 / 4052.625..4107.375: -0.09 mag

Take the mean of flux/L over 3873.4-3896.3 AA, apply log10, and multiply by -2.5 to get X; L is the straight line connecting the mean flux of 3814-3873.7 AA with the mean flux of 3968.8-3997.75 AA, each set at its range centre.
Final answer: 0.064 mag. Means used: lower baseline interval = 8.21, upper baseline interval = 7.99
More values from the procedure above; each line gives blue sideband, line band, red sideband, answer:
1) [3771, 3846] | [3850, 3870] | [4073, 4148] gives -0.190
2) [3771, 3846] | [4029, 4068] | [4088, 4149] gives -0.070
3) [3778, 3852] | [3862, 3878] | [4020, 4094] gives -0.173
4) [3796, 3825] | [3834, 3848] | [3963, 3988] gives 0.030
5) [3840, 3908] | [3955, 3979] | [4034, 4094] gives 0.201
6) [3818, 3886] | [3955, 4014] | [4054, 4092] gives 0.039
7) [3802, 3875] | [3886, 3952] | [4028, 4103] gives 0.025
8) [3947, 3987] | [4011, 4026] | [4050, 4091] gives -0.143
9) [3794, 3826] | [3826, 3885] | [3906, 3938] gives -0.029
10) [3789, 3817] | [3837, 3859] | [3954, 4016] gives -0.080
